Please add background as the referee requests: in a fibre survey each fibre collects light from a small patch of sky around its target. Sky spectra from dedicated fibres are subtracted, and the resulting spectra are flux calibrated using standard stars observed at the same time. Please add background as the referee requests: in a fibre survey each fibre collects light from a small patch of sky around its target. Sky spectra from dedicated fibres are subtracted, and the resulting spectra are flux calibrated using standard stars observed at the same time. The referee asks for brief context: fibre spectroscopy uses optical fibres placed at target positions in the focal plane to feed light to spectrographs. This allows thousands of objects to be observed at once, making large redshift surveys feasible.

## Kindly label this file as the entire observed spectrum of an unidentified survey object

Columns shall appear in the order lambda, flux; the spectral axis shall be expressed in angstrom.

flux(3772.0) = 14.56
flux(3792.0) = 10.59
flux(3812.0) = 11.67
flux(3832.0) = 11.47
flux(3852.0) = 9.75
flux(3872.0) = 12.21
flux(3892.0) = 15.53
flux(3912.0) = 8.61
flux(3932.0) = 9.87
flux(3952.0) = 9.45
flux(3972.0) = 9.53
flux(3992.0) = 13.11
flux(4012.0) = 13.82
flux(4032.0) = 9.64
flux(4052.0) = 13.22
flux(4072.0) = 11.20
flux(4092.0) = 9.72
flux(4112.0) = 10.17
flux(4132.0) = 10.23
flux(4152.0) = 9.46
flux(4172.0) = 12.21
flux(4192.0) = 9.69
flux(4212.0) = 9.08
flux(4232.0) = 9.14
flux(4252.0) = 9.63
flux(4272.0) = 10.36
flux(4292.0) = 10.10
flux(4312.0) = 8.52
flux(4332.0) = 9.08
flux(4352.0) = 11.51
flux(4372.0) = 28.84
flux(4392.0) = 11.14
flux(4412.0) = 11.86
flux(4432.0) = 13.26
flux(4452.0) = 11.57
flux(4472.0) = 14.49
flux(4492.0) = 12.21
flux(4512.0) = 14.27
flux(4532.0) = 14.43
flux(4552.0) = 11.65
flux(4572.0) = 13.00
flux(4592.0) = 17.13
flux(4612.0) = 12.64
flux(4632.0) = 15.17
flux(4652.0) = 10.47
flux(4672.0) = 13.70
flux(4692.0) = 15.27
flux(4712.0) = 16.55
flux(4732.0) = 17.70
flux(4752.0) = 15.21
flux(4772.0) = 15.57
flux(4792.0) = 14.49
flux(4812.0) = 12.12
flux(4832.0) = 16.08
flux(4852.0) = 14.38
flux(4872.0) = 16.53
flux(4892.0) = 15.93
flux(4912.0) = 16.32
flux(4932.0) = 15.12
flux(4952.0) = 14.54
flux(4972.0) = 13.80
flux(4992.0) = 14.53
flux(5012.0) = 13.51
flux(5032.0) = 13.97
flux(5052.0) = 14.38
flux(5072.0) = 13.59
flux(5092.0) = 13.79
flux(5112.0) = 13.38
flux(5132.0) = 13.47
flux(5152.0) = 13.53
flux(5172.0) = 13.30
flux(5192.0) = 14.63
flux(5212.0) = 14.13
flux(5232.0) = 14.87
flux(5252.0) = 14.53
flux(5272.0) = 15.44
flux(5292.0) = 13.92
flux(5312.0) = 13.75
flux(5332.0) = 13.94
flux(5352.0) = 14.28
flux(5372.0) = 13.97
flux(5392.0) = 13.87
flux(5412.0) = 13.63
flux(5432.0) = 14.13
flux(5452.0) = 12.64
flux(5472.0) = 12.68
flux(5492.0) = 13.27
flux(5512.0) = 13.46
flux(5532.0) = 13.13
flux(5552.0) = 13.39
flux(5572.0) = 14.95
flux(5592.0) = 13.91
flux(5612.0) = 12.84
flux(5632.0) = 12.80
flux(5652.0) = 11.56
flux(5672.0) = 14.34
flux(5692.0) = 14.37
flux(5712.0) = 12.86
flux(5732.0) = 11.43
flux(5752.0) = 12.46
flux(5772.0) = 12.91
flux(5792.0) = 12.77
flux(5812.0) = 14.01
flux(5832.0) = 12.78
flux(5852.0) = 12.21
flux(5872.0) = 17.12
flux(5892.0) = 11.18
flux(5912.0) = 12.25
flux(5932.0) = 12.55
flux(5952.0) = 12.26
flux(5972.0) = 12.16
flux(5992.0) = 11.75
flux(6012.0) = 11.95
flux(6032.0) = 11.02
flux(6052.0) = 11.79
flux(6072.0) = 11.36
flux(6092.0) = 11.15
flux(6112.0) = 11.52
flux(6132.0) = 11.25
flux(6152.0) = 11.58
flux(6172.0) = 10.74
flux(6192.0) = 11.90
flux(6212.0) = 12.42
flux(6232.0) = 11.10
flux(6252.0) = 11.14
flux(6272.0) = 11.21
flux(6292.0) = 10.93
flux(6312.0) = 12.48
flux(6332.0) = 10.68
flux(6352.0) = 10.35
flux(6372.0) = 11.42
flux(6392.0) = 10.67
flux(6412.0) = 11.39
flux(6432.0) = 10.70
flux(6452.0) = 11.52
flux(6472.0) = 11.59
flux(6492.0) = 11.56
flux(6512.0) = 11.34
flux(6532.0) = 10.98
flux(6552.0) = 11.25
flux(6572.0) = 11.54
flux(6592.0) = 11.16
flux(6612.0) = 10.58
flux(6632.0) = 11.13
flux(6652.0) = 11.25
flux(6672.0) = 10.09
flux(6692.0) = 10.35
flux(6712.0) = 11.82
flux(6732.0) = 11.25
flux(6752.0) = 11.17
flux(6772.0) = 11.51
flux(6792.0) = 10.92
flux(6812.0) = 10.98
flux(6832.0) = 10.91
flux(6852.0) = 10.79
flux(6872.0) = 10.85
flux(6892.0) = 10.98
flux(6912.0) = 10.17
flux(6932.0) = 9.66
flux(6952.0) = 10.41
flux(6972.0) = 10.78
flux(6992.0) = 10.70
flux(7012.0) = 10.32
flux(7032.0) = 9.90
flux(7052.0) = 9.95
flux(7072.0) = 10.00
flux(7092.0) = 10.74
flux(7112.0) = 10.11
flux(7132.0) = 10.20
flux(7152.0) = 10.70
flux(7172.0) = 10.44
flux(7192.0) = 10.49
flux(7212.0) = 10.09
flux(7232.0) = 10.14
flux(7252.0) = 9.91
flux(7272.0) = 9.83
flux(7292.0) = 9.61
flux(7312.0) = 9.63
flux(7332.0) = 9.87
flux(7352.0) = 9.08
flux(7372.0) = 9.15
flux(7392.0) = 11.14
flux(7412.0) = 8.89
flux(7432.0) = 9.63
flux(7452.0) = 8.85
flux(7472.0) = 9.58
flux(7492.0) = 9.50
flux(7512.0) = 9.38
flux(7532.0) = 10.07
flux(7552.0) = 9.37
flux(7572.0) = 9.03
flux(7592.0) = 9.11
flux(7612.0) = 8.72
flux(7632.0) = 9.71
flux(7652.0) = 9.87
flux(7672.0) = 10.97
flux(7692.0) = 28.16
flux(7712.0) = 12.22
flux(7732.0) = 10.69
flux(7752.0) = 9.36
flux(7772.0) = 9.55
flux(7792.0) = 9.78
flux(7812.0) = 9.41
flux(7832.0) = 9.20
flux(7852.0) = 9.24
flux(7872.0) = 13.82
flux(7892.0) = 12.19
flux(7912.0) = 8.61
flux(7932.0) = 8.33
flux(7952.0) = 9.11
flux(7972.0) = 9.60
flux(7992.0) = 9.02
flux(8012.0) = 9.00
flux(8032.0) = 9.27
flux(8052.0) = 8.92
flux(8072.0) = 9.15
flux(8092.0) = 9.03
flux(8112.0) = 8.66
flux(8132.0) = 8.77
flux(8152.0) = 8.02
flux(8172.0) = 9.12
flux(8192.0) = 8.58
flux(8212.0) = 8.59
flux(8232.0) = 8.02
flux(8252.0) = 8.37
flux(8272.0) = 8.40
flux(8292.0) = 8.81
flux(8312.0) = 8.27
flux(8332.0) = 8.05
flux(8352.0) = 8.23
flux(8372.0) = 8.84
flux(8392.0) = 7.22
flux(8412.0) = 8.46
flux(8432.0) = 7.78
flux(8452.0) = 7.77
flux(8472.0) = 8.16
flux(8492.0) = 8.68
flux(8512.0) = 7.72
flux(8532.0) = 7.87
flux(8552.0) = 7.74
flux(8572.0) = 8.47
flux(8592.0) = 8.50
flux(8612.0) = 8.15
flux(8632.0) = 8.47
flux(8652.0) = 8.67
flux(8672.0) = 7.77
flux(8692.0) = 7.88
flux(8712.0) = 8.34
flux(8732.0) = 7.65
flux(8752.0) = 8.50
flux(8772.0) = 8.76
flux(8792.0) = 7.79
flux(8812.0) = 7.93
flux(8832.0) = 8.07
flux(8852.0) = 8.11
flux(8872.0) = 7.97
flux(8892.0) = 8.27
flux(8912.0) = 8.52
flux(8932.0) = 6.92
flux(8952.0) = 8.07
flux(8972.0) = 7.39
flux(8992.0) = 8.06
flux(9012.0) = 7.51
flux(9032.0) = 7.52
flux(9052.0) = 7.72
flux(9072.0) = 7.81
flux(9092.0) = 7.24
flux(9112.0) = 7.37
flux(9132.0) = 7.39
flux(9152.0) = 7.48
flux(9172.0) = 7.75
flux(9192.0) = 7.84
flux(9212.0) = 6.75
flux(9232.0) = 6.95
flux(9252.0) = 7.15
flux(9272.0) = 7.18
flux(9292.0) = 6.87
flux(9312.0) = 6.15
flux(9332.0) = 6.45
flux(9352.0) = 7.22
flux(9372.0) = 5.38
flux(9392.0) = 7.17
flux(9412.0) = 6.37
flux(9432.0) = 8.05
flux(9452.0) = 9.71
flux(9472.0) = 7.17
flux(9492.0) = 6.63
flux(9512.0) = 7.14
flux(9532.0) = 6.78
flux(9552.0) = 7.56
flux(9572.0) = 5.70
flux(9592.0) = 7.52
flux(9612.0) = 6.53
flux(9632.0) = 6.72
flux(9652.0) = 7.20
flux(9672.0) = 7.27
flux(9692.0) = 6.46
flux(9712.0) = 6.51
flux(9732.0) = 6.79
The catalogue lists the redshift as 0.17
